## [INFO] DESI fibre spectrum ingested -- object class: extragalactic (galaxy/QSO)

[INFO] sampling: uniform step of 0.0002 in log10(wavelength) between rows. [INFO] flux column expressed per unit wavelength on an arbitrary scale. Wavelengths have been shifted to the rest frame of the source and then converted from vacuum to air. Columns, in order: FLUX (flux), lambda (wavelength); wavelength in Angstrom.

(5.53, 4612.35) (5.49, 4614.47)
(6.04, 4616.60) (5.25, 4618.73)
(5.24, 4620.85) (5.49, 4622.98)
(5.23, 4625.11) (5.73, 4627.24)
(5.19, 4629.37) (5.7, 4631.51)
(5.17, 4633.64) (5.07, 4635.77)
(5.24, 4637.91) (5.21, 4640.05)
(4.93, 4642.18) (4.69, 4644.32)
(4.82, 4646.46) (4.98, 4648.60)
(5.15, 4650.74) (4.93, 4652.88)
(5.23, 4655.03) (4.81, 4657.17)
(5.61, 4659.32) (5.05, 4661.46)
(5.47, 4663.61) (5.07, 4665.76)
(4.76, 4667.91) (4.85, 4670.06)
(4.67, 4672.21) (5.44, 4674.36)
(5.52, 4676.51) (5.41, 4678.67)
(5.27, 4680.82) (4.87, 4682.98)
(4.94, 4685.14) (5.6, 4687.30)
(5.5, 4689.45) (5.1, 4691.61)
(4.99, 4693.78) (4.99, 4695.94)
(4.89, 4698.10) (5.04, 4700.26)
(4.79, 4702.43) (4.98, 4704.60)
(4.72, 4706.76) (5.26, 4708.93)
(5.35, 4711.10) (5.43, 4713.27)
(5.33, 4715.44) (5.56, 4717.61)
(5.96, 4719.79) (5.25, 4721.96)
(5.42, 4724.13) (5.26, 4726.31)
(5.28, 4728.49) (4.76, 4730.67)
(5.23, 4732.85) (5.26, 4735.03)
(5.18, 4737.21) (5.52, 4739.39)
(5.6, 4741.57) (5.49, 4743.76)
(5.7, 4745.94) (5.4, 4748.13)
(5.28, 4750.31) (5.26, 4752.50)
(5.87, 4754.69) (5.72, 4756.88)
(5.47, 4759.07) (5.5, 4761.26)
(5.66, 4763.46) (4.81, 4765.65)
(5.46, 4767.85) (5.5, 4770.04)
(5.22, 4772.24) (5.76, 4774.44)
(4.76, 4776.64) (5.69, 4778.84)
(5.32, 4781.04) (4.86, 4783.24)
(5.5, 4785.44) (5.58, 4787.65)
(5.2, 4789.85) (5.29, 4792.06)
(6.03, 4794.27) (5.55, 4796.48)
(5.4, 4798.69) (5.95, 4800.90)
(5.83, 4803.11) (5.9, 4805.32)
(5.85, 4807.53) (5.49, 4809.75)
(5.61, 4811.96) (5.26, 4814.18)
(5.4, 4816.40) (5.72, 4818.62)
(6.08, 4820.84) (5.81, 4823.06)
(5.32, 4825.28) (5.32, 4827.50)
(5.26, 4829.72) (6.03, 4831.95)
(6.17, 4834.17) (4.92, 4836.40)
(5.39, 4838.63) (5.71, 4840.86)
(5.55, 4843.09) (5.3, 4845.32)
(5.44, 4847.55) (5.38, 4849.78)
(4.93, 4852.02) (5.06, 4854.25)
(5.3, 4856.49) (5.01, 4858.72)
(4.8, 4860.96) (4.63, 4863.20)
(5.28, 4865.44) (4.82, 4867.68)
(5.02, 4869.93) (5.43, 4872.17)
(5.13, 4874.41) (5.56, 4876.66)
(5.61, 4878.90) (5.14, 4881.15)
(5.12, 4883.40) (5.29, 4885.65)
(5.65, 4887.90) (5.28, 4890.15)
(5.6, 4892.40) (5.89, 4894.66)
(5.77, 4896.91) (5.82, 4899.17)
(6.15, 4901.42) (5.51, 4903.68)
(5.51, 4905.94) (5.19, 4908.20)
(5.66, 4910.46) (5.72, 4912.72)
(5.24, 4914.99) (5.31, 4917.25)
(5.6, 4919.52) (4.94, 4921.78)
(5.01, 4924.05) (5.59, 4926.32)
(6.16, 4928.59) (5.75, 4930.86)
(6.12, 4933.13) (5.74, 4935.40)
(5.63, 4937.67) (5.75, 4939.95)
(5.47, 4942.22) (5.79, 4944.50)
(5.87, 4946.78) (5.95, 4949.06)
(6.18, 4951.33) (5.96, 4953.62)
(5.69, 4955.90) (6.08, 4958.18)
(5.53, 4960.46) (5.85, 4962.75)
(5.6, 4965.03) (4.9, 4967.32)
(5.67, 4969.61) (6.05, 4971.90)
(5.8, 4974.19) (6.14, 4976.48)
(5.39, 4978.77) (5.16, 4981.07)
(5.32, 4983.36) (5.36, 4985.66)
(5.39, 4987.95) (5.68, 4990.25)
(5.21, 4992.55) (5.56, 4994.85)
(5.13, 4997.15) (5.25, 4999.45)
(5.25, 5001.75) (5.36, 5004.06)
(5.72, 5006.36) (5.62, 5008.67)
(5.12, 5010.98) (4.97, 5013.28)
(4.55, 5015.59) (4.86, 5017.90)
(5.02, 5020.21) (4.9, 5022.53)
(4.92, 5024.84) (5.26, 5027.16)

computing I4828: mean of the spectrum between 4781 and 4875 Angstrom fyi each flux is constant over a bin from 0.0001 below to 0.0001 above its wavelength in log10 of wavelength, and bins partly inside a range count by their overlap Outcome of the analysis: 5.42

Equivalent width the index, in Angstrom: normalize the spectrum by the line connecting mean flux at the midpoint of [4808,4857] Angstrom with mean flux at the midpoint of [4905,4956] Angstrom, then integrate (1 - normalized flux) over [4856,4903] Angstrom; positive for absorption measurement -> 1.78 Angstrom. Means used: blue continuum 5.48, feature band 5.35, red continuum 5.64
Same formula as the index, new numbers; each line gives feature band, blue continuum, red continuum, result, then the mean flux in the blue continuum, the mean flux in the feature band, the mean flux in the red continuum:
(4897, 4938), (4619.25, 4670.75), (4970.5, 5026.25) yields -2.4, 5.15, 5.6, 5.32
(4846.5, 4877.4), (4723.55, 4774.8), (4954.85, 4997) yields 2.0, 5.39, 5.12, 5.57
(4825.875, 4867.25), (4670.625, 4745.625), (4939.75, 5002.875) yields 1.0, 5.23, 5.3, 5.6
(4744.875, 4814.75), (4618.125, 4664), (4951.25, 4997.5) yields -1.8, 5.19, 5.49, 5.6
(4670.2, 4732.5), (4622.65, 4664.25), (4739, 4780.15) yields 1.4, 5.18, 5.19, 5.45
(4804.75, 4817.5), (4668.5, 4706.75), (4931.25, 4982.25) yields -0.4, 5.09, 5.57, 5.74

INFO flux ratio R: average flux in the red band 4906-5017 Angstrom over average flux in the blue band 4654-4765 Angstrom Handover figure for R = 1.05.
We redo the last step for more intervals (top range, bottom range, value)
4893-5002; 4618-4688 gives 1.09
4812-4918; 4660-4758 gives 1.03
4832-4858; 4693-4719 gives 1.05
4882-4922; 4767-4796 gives 1.02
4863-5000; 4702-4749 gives 1.04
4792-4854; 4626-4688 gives 1.08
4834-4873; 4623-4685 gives 1.01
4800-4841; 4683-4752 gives 1.07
